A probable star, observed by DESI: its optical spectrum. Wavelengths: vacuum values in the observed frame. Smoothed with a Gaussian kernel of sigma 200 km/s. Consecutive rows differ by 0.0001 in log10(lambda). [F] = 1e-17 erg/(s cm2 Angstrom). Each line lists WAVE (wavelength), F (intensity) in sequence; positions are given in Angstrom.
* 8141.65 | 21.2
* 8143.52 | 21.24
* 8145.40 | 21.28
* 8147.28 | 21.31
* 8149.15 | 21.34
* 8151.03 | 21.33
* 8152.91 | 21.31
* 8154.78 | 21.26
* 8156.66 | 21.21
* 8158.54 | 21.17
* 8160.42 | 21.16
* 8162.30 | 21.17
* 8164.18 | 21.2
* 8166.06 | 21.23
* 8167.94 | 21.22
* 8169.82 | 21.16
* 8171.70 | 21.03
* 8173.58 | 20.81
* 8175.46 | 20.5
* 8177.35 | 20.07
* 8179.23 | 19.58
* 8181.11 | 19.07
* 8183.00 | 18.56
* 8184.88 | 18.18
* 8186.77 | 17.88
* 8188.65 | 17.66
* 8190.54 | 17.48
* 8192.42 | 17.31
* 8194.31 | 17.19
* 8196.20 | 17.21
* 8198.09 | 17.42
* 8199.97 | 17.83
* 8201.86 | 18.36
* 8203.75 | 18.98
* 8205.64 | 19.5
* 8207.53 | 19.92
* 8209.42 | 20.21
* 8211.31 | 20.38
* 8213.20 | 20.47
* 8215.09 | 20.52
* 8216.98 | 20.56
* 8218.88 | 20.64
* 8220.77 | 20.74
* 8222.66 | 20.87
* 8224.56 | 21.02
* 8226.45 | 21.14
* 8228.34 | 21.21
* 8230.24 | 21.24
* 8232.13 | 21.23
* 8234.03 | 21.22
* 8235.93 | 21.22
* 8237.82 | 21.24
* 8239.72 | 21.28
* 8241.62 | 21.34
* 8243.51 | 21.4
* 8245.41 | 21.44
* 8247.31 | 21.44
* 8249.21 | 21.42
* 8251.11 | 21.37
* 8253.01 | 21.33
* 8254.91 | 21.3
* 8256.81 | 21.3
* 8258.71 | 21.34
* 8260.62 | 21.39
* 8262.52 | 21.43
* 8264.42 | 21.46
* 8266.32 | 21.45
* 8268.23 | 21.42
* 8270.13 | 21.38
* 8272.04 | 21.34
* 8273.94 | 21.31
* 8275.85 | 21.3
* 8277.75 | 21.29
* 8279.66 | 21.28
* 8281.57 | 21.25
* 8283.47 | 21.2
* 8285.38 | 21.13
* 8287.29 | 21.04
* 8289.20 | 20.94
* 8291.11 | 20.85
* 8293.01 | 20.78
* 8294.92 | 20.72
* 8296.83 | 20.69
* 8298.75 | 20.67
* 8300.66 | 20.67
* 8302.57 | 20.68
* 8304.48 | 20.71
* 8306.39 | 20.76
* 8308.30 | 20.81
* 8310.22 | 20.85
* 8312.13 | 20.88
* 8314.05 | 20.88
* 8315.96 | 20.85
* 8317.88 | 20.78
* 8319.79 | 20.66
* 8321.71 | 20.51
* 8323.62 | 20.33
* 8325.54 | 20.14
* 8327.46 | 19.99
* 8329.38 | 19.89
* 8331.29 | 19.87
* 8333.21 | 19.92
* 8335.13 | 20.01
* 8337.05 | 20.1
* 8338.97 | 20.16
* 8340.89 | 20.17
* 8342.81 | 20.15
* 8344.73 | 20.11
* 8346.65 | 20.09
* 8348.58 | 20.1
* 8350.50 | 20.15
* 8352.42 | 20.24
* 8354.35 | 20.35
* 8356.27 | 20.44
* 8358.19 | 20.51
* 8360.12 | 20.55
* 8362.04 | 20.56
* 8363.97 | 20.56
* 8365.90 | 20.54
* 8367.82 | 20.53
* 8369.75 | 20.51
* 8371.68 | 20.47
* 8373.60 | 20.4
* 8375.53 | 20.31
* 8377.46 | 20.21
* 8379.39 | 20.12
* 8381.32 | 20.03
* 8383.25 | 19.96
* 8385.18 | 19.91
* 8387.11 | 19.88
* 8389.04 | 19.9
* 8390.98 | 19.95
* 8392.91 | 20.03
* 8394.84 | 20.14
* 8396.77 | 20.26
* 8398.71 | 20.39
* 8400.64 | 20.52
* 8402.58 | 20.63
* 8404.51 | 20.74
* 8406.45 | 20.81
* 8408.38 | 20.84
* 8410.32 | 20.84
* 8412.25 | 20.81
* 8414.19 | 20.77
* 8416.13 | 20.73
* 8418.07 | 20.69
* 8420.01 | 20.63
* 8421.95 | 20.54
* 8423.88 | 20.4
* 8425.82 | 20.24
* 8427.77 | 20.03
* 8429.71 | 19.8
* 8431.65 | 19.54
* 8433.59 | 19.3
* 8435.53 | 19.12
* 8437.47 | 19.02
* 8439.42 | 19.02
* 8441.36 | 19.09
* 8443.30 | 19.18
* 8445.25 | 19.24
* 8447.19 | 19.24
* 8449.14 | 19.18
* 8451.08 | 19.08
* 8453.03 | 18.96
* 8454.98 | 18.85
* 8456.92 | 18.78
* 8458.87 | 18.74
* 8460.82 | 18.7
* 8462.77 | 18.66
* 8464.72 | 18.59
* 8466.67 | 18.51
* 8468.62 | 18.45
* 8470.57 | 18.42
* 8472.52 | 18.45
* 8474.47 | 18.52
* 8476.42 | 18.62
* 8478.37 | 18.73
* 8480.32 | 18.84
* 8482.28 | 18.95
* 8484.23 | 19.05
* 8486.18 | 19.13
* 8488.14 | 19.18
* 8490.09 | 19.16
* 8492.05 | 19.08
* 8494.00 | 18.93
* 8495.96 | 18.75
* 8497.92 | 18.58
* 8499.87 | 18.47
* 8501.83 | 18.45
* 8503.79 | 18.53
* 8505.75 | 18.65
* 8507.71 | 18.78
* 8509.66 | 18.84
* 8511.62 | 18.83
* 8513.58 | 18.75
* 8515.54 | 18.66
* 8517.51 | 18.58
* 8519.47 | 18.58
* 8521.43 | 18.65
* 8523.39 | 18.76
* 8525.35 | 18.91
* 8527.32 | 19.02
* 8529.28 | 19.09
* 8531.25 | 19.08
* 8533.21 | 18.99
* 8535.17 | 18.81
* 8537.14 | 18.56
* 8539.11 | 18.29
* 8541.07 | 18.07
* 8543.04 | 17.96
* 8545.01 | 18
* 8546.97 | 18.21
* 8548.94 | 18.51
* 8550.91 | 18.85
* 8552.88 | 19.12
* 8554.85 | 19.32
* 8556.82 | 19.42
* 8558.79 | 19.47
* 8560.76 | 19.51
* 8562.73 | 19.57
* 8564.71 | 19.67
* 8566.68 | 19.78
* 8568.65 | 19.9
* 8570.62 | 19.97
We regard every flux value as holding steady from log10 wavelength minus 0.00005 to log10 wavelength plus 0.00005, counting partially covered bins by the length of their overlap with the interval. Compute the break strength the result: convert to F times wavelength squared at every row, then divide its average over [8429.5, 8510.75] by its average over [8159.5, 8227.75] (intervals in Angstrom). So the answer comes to 1.0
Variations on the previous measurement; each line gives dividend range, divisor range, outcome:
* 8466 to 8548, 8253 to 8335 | 0.94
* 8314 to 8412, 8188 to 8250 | 1.05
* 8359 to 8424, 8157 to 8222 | 1.09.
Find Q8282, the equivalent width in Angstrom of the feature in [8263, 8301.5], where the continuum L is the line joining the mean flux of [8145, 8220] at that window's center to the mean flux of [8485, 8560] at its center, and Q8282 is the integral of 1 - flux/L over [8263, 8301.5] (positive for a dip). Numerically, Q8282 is -3.1 Angstrom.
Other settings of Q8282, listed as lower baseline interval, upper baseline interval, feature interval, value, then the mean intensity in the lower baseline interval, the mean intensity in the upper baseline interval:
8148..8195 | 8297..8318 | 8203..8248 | -1.1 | 20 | 20.8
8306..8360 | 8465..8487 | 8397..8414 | -1.0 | 20.3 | 18.7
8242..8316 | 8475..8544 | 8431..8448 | 0.2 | 21.1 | 18.8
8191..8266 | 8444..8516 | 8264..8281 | -1.0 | 20.4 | 18.8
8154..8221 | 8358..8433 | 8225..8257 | -2.3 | 19.7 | 20.4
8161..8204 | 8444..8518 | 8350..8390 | -2.9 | 19.2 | 18.8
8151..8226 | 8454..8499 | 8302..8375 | -4.3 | 19.8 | 18.8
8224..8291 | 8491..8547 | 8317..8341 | 0.4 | 21.3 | 18.7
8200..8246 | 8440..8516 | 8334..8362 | -0.7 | 20.6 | 18.8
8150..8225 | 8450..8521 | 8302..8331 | -1.8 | 19.8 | 18.7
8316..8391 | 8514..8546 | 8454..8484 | 0.8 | 20.2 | 18.6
